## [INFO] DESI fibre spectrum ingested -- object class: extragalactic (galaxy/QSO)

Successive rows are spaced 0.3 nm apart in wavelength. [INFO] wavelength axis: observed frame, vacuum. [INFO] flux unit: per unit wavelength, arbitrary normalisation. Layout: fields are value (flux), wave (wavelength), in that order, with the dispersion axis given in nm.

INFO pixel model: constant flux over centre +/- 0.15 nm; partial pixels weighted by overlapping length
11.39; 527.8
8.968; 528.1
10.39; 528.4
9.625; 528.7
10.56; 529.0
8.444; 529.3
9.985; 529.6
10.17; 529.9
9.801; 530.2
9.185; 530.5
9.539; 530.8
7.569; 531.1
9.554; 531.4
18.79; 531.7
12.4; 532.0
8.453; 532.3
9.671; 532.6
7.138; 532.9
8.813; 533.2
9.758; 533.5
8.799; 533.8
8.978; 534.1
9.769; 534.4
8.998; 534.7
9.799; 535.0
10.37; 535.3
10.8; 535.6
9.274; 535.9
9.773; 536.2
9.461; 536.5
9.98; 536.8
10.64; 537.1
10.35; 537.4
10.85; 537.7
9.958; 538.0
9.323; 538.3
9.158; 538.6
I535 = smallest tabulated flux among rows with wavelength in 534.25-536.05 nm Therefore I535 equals 8.998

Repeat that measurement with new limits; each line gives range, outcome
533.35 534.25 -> 8.799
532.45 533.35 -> 7.138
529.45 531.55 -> 7.569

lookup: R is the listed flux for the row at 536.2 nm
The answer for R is 9.773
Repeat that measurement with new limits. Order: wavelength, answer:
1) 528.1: 8.968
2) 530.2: 9.801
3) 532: 12.4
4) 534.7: 8.998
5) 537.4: 10.35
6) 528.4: 10.39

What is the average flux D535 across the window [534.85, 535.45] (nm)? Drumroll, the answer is 10.1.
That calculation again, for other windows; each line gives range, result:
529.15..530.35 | 9.6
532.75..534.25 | 8.7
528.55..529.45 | 9.54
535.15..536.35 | 10.1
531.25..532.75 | 11.8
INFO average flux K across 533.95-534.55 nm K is 9.37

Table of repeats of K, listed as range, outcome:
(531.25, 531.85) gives 14.2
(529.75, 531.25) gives 9.25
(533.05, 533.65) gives 9.29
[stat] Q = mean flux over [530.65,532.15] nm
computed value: 11.6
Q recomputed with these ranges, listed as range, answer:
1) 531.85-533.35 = 9.29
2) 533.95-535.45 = 9.58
